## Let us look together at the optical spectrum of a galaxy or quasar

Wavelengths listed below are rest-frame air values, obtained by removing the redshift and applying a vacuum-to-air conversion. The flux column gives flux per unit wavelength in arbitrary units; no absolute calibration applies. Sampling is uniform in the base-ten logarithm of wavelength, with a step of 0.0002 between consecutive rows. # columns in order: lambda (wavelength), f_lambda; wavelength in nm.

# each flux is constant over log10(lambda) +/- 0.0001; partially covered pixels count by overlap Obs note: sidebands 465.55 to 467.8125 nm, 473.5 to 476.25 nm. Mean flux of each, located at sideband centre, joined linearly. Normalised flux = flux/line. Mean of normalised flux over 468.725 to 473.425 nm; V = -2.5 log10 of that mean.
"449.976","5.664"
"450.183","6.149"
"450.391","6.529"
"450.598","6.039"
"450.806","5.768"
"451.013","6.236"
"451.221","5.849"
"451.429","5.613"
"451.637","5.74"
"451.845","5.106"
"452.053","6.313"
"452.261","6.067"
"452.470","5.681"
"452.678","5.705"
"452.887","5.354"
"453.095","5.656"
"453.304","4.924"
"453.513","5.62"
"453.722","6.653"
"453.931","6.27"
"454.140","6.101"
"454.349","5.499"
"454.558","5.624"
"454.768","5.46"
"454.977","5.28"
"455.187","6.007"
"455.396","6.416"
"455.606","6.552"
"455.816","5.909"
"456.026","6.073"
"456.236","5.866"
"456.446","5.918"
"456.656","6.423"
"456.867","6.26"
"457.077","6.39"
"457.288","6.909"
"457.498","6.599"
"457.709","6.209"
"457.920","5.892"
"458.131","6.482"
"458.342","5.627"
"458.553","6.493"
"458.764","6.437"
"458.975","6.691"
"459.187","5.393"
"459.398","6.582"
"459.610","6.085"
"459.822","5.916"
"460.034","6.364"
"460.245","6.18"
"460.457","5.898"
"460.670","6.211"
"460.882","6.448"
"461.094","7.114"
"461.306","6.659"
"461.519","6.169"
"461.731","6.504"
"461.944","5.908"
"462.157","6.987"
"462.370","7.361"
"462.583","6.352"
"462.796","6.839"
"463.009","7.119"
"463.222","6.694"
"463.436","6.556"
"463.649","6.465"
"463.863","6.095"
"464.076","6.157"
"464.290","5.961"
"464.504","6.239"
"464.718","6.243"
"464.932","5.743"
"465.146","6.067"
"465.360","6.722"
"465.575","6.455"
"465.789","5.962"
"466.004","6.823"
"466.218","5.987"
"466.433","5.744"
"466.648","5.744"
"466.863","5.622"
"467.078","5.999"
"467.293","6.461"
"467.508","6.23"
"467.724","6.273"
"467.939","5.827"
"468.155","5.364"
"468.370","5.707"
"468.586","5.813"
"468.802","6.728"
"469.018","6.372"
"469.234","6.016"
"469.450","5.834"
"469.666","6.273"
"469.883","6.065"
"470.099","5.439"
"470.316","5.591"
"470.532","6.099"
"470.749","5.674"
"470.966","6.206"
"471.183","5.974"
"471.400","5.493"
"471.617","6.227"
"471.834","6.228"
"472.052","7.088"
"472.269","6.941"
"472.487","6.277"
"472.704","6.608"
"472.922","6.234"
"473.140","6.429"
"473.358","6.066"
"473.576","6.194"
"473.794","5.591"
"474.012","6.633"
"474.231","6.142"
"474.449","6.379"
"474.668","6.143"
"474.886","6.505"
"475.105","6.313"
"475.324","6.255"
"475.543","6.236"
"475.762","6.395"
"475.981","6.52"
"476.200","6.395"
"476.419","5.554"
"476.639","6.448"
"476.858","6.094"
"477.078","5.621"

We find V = 0.01 mag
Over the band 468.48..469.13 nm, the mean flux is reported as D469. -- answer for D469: 6.3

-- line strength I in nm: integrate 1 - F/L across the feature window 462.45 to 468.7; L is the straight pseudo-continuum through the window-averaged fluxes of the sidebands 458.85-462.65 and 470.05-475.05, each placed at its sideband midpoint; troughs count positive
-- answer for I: 0.12 nm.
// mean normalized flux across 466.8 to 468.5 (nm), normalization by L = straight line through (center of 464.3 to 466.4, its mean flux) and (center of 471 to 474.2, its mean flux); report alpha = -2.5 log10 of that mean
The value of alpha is 0.05 mag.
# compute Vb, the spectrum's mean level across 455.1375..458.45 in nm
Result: 6.23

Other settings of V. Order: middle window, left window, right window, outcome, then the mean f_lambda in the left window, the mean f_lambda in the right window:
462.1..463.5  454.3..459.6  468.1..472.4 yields -0.13 mag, 6.13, 6.07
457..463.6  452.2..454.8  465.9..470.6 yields -0.10 mag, 5.74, 6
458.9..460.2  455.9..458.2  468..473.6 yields 0.01 mag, 6.27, 6.11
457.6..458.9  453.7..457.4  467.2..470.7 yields -0.02 mag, 6.08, 6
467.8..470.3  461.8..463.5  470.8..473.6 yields 0.09 mag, 6.72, 6.29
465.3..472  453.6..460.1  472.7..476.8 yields 0.03 mag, 6.14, 6.25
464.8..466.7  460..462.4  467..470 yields 0.01 mag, 6.46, 6.07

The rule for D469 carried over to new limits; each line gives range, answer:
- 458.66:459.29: 6.17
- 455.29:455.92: 6.29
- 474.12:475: 6.29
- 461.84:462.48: 6.75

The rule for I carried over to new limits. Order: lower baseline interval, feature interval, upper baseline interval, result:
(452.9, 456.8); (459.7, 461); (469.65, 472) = -0.058 nm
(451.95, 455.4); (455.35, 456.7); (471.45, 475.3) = -0.068 nm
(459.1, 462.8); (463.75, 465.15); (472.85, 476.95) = 0.060 nm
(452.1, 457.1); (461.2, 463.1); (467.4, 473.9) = -0.209 nm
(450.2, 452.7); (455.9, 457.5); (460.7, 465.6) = -0.032 nm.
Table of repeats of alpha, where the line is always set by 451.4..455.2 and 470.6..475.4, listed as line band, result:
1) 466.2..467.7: 0.019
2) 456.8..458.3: -0.095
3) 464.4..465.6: -0.035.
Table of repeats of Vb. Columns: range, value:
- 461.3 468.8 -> 6.25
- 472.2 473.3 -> 6.46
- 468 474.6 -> 6.12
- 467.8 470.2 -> 5.96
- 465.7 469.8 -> 6.04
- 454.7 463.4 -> 6.32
